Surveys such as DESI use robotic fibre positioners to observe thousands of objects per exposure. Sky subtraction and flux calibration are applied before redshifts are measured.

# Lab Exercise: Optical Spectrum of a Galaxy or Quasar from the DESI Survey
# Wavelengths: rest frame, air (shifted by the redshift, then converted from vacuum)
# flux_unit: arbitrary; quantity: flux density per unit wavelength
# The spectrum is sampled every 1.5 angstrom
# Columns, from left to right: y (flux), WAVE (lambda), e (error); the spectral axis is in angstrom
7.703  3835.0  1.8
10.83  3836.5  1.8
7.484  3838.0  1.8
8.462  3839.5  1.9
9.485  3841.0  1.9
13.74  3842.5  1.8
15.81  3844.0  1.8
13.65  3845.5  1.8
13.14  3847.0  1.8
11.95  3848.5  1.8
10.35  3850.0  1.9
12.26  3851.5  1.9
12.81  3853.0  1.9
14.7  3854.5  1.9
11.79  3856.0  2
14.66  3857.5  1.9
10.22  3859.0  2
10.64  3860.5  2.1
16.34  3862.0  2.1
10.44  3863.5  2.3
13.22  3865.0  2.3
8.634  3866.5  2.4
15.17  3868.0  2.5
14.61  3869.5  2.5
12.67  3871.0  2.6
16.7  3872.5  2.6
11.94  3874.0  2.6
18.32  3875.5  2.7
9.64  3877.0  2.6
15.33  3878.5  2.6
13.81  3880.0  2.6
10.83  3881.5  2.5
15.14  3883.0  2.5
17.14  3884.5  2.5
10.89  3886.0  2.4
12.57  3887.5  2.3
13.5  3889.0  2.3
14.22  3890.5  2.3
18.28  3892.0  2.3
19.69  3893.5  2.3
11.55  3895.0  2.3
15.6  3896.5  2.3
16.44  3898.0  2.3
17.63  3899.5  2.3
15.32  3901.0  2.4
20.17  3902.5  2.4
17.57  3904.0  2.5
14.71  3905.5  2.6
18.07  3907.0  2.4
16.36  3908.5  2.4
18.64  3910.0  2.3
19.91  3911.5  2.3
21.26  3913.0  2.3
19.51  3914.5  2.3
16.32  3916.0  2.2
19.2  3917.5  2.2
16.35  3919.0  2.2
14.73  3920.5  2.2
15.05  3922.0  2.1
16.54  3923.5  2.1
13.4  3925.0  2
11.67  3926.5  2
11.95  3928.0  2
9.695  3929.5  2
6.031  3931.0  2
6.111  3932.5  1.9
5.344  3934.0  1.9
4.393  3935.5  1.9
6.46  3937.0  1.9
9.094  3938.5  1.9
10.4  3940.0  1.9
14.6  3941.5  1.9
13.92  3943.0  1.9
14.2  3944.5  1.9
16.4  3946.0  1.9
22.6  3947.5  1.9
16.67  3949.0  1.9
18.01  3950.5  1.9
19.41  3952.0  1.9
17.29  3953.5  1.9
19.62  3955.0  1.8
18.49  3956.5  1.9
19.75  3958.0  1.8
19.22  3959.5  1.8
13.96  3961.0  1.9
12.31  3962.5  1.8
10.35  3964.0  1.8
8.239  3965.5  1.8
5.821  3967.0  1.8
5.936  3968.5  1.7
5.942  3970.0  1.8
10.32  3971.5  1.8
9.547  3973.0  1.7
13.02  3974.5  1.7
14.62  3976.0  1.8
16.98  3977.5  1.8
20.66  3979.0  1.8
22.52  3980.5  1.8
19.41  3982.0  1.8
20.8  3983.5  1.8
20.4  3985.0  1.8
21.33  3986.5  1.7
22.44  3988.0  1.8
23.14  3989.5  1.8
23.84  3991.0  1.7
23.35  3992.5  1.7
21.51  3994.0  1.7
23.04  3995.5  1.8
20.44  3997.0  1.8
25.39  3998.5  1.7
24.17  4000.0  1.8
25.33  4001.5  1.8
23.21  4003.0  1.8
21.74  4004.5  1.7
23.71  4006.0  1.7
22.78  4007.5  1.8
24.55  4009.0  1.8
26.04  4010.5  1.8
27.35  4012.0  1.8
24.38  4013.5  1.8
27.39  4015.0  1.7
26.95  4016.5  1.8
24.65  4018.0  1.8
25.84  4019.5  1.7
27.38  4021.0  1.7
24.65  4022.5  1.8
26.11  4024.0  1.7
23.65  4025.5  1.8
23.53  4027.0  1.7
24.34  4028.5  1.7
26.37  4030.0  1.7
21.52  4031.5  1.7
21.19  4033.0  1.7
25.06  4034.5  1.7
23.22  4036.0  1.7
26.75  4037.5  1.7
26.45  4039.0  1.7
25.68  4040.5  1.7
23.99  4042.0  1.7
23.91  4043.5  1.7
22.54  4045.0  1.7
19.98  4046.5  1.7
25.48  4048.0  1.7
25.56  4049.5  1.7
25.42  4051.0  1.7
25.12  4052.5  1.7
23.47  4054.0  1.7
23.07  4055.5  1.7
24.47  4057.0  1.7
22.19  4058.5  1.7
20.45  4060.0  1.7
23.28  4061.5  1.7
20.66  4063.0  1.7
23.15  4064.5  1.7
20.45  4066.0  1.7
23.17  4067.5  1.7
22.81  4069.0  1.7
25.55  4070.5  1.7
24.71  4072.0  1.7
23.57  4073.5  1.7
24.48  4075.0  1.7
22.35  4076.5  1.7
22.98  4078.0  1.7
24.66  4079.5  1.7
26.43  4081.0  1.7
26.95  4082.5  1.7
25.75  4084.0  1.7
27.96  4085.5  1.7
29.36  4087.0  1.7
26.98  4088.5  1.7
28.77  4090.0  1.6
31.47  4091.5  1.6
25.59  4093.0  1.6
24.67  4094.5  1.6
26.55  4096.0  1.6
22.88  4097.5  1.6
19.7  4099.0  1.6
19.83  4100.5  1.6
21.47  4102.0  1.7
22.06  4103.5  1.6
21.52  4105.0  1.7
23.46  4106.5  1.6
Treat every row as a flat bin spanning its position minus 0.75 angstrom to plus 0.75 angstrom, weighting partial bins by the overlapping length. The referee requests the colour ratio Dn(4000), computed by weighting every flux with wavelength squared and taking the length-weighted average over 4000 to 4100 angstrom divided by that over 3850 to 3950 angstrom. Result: 1.88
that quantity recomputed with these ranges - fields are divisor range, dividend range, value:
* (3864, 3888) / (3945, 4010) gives 1.43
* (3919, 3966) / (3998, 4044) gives 1.91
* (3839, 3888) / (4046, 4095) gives 2.11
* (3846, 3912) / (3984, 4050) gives 1.79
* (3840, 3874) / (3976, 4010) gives 1.85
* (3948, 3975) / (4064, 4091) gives 1.95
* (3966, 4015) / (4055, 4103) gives 1.27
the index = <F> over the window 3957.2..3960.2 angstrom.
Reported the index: 19.5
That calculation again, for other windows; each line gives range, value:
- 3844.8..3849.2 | 12.9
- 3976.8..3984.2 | 20.1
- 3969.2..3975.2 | 9.65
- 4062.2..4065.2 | 21.9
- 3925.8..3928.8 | 11.8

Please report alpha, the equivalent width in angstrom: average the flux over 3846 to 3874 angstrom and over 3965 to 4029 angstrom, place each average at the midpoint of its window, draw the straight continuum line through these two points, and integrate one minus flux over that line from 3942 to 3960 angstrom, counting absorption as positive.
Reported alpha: 0.3 angstrom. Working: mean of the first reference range 12.8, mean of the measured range 17.9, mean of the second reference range 20.9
